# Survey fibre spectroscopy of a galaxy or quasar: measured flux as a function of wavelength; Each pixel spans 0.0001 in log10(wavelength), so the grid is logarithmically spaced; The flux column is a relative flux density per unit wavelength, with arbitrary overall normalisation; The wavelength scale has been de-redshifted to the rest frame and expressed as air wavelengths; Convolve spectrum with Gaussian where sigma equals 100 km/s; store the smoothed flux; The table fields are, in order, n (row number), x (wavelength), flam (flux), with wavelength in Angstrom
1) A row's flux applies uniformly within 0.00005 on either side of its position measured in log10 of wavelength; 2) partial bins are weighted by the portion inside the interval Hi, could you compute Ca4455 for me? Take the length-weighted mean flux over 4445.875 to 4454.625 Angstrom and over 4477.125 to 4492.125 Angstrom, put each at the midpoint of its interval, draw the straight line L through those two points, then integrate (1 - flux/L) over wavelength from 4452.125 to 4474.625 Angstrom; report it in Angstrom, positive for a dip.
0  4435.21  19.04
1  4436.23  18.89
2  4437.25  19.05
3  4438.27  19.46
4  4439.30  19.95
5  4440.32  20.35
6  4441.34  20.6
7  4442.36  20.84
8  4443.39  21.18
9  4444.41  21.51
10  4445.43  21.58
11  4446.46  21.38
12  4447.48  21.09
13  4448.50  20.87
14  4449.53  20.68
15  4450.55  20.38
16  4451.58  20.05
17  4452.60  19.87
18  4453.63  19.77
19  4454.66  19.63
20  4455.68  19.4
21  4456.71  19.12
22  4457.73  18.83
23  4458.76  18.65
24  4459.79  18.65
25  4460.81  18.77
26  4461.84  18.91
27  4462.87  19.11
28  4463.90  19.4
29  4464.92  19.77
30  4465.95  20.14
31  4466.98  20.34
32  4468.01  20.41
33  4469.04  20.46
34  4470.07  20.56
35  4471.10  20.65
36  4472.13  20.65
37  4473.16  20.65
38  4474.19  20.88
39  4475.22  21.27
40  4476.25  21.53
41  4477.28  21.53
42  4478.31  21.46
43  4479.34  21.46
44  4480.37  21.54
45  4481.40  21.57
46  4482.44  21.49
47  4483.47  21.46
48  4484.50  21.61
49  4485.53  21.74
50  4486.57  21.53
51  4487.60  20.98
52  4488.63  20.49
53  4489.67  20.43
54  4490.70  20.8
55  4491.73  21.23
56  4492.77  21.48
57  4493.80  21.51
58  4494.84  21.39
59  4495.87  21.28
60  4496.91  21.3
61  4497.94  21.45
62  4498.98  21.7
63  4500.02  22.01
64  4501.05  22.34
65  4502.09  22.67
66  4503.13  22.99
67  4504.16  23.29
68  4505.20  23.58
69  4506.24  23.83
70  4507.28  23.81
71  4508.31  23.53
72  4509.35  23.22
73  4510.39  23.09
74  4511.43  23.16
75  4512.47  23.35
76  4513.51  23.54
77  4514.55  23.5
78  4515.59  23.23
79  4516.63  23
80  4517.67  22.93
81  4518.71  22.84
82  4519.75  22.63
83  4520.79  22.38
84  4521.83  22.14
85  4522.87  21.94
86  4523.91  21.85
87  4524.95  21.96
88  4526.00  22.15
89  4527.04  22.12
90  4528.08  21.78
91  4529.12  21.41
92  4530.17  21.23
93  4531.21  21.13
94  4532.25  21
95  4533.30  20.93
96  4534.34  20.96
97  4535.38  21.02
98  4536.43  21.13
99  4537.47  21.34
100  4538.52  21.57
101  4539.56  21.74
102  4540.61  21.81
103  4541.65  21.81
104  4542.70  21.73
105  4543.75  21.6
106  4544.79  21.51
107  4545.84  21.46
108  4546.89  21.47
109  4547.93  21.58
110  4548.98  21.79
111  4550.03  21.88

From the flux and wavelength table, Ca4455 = 1.11 Angstrom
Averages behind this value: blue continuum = 20.5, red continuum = 21.3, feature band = 19.7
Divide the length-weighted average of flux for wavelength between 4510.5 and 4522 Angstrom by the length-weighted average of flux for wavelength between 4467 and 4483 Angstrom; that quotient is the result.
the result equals 1.09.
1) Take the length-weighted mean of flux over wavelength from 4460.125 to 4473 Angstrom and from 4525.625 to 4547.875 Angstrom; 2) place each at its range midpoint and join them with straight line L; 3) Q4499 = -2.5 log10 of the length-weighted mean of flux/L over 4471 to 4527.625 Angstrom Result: -0.07 mag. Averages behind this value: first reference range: 19.9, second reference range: 21.5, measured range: 22.1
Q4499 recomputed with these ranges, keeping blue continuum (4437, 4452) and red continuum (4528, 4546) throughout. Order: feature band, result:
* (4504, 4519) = -0.105 mag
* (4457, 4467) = 0.085 mag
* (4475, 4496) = -0.019 mag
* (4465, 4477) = 0.010 mag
